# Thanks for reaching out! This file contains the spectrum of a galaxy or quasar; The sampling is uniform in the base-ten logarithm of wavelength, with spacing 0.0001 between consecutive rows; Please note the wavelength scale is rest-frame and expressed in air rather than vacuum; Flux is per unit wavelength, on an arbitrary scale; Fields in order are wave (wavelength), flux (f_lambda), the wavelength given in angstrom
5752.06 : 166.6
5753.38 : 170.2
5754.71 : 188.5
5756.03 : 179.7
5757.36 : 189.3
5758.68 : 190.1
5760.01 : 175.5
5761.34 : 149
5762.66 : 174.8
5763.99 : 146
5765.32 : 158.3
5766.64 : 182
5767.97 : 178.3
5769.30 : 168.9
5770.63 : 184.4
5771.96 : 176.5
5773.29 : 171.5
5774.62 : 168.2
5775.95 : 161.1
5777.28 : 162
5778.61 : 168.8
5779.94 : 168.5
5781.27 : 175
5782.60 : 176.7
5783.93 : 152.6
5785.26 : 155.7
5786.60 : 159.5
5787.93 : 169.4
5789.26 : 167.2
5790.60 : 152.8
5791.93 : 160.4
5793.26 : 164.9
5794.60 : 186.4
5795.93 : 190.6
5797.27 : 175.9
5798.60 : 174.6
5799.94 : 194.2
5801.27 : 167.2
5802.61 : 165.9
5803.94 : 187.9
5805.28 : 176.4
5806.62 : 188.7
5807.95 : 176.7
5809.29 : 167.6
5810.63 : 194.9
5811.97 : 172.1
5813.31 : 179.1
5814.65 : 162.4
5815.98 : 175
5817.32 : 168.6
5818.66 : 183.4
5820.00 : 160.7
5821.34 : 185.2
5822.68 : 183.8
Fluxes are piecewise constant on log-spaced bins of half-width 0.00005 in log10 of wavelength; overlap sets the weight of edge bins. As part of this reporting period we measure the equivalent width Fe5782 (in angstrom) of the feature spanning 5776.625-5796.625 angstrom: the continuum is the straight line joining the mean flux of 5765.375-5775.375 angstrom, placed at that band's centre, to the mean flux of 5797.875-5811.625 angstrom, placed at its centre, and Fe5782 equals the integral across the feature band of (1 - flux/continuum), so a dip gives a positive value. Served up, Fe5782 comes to 1.1 angstrom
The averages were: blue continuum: 174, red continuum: 179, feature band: 167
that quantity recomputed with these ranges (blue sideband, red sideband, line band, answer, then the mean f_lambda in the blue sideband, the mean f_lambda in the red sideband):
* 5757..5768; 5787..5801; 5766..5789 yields 0.3 angstrom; 171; 173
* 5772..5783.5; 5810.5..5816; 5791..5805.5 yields -0.3 angstrom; 169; 175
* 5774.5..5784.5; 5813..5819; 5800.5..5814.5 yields -0.5 angstrom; 167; 173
